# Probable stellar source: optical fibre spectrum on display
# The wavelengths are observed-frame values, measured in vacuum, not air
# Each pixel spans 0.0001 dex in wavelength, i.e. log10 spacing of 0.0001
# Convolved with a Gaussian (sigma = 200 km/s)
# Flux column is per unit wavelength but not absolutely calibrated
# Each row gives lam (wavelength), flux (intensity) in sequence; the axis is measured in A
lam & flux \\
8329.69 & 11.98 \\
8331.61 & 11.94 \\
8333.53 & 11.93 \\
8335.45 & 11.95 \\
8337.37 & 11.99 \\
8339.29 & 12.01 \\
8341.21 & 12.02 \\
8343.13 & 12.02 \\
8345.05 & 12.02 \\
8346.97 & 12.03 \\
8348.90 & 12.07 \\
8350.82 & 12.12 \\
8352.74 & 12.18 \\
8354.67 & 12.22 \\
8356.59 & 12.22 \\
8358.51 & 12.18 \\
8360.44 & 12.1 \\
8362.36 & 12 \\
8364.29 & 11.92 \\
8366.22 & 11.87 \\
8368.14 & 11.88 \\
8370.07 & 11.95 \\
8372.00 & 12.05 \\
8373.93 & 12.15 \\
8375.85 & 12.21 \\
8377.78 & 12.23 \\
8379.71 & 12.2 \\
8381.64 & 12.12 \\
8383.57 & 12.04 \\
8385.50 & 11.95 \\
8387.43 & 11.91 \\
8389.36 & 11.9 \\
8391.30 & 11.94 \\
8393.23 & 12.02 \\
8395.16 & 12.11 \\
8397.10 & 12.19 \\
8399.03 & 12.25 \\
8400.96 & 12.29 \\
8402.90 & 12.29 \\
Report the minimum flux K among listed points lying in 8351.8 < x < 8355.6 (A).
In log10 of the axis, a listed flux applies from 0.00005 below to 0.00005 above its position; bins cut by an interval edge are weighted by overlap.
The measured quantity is 12.18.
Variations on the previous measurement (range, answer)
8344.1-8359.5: 12.02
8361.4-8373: 11.87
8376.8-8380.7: 12.2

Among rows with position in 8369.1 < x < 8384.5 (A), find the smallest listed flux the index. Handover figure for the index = 11.95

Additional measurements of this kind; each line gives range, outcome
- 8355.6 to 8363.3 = 12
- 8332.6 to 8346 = 11.93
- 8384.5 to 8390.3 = 11.9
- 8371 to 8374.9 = 12.05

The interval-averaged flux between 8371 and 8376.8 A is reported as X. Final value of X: 12.1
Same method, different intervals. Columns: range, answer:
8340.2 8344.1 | 12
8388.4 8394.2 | 11.9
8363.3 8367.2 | 11.9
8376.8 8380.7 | 12.2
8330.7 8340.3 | 12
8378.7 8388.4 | 12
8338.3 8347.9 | 12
